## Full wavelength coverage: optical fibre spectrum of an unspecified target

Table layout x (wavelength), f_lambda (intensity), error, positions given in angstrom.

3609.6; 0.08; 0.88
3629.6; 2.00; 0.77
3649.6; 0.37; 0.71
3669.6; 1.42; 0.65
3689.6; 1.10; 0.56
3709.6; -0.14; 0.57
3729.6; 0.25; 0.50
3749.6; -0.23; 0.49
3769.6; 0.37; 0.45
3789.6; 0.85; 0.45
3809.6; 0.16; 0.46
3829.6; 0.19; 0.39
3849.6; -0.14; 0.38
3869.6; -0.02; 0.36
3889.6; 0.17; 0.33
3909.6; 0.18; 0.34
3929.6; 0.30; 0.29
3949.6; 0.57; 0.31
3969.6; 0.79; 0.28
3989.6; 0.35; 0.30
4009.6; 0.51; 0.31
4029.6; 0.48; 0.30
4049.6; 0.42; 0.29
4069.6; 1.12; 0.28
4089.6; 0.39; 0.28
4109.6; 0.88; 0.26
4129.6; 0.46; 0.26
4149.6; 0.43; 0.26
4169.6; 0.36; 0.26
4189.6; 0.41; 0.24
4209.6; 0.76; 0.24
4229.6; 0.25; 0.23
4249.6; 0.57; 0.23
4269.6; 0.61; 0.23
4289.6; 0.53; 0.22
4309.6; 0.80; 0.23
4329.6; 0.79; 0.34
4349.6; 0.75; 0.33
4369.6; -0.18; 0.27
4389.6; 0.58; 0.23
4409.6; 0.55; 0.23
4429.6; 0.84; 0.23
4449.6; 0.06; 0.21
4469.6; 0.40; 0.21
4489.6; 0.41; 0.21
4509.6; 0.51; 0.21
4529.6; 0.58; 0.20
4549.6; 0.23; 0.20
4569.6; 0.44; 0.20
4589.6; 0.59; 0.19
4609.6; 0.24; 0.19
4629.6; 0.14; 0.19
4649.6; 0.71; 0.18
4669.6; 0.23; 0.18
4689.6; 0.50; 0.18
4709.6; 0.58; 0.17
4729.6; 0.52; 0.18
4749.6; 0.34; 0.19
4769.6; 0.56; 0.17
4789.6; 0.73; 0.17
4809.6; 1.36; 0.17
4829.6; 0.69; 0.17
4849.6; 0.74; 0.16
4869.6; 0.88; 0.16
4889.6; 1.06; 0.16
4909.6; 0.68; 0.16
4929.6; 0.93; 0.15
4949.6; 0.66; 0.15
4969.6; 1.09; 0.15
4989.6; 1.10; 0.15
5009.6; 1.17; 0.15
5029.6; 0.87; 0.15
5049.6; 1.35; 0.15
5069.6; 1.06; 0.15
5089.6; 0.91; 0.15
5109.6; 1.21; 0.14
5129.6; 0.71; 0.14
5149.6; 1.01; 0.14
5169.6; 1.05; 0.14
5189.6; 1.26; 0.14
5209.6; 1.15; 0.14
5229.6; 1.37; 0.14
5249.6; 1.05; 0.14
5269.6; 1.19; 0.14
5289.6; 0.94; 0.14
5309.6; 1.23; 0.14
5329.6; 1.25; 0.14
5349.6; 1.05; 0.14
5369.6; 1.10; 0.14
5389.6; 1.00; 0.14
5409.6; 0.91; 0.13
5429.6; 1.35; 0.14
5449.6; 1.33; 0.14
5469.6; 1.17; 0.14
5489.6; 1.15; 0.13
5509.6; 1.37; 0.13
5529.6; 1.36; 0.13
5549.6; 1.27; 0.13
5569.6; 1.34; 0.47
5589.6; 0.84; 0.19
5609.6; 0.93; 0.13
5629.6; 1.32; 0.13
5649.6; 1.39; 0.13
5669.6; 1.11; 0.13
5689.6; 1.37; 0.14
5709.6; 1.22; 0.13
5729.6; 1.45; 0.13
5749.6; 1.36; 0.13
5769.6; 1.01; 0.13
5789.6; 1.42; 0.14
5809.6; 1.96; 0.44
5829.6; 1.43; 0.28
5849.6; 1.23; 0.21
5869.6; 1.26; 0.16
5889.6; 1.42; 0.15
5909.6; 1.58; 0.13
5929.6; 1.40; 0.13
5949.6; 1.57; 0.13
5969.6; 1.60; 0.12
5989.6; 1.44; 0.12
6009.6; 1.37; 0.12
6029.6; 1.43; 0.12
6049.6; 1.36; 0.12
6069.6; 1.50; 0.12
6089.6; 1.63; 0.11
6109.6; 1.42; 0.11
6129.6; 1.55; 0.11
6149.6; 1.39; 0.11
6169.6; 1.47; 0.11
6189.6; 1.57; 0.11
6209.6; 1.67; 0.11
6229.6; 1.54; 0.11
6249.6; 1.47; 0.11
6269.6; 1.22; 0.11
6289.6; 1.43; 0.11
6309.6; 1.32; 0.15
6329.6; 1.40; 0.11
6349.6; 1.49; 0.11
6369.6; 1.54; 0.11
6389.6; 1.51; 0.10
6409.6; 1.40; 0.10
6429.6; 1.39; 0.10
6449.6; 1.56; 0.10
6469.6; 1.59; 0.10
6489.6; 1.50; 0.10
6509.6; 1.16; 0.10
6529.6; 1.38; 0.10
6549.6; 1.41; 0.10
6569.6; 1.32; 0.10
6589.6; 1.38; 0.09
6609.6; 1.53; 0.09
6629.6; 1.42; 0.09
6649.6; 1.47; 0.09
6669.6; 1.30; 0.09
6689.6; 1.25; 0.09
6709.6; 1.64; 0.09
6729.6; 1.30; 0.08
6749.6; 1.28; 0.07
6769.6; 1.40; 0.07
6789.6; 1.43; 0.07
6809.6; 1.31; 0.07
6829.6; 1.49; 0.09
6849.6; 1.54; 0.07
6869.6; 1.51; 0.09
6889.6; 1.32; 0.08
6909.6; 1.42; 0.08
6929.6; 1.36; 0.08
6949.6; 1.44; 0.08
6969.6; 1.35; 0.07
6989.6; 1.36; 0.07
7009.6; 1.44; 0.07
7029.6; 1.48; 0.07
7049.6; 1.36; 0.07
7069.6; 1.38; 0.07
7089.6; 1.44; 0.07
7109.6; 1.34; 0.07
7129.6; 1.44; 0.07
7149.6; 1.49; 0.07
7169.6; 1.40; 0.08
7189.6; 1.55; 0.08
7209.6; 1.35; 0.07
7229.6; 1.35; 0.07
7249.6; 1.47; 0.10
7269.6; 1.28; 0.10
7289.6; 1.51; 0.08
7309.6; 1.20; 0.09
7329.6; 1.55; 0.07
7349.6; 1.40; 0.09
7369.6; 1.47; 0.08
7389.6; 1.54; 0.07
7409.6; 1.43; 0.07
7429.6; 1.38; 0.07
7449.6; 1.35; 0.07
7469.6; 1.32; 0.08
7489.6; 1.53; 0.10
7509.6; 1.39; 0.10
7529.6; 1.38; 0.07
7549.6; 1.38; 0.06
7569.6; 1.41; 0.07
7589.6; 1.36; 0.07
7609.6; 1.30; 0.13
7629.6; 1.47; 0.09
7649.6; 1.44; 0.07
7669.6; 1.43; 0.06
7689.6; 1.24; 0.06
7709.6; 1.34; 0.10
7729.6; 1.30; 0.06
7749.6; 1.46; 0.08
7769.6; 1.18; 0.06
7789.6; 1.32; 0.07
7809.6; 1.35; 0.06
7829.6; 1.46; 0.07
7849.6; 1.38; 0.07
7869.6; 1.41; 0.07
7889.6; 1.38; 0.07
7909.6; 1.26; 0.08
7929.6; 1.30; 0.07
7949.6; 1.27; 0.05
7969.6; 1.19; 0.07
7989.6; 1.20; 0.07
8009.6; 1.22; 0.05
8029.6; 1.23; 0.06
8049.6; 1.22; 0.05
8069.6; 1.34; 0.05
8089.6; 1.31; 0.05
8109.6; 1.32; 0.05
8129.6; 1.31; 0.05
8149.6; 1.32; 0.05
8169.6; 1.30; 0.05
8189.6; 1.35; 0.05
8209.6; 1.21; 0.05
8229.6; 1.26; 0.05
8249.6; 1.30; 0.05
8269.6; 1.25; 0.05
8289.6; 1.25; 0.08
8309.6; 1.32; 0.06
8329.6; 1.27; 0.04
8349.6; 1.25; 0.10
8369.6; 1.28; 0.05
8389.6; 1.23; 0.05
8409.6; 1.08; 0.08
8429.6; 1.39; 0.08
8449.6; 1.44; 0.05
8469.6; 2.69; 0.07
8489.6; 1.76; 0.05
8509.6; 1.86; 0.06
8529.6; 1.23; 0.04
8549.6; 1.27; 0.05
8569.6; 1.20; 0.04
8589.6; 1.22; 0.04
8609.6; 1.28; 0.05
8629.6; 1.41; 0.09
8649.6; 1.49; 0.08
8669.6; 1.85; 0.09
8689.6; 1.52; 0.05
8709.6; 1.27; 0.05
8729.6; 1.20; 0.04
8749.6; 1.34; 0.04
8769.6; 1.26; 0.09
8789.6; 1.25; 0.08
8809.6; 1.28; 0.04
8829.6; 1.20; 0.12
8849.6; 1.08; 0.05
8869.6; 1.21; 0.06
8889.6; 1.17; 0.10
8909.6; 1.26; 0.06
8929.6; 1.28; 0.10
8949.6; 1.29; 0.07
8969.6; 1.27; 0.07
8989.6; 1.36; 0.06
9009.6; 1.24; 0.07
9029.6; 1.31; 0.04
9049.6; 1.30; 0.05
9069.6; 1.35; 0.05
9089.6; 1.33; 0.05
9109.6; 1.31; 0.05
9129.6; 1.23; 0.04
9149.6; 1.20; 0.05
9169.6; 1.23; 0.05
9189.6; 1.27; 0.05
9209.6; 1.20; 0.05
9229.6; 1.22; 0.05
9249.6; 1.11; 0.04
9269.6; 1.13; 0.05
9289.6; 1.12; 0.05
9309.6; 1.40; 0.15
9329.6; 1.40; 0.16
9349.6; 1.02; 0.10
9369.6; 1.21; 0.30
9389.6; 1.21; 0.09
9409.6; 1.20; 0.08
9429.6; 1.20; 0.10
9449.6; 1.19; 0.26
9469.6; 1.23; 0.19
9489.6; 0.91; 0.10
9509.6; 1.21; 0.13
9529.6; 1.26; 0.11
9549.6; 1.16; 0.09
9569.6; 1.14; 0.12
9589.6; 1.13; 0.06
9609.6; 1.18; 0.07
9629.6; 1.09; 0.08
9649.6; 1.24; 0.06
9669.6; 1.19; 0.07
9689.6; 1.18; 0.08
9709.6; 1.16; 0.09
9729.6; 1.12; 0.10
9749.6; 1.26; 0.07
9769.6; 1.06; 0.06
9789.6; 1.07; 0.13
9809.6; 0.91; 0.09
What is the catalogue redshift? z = 0.29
